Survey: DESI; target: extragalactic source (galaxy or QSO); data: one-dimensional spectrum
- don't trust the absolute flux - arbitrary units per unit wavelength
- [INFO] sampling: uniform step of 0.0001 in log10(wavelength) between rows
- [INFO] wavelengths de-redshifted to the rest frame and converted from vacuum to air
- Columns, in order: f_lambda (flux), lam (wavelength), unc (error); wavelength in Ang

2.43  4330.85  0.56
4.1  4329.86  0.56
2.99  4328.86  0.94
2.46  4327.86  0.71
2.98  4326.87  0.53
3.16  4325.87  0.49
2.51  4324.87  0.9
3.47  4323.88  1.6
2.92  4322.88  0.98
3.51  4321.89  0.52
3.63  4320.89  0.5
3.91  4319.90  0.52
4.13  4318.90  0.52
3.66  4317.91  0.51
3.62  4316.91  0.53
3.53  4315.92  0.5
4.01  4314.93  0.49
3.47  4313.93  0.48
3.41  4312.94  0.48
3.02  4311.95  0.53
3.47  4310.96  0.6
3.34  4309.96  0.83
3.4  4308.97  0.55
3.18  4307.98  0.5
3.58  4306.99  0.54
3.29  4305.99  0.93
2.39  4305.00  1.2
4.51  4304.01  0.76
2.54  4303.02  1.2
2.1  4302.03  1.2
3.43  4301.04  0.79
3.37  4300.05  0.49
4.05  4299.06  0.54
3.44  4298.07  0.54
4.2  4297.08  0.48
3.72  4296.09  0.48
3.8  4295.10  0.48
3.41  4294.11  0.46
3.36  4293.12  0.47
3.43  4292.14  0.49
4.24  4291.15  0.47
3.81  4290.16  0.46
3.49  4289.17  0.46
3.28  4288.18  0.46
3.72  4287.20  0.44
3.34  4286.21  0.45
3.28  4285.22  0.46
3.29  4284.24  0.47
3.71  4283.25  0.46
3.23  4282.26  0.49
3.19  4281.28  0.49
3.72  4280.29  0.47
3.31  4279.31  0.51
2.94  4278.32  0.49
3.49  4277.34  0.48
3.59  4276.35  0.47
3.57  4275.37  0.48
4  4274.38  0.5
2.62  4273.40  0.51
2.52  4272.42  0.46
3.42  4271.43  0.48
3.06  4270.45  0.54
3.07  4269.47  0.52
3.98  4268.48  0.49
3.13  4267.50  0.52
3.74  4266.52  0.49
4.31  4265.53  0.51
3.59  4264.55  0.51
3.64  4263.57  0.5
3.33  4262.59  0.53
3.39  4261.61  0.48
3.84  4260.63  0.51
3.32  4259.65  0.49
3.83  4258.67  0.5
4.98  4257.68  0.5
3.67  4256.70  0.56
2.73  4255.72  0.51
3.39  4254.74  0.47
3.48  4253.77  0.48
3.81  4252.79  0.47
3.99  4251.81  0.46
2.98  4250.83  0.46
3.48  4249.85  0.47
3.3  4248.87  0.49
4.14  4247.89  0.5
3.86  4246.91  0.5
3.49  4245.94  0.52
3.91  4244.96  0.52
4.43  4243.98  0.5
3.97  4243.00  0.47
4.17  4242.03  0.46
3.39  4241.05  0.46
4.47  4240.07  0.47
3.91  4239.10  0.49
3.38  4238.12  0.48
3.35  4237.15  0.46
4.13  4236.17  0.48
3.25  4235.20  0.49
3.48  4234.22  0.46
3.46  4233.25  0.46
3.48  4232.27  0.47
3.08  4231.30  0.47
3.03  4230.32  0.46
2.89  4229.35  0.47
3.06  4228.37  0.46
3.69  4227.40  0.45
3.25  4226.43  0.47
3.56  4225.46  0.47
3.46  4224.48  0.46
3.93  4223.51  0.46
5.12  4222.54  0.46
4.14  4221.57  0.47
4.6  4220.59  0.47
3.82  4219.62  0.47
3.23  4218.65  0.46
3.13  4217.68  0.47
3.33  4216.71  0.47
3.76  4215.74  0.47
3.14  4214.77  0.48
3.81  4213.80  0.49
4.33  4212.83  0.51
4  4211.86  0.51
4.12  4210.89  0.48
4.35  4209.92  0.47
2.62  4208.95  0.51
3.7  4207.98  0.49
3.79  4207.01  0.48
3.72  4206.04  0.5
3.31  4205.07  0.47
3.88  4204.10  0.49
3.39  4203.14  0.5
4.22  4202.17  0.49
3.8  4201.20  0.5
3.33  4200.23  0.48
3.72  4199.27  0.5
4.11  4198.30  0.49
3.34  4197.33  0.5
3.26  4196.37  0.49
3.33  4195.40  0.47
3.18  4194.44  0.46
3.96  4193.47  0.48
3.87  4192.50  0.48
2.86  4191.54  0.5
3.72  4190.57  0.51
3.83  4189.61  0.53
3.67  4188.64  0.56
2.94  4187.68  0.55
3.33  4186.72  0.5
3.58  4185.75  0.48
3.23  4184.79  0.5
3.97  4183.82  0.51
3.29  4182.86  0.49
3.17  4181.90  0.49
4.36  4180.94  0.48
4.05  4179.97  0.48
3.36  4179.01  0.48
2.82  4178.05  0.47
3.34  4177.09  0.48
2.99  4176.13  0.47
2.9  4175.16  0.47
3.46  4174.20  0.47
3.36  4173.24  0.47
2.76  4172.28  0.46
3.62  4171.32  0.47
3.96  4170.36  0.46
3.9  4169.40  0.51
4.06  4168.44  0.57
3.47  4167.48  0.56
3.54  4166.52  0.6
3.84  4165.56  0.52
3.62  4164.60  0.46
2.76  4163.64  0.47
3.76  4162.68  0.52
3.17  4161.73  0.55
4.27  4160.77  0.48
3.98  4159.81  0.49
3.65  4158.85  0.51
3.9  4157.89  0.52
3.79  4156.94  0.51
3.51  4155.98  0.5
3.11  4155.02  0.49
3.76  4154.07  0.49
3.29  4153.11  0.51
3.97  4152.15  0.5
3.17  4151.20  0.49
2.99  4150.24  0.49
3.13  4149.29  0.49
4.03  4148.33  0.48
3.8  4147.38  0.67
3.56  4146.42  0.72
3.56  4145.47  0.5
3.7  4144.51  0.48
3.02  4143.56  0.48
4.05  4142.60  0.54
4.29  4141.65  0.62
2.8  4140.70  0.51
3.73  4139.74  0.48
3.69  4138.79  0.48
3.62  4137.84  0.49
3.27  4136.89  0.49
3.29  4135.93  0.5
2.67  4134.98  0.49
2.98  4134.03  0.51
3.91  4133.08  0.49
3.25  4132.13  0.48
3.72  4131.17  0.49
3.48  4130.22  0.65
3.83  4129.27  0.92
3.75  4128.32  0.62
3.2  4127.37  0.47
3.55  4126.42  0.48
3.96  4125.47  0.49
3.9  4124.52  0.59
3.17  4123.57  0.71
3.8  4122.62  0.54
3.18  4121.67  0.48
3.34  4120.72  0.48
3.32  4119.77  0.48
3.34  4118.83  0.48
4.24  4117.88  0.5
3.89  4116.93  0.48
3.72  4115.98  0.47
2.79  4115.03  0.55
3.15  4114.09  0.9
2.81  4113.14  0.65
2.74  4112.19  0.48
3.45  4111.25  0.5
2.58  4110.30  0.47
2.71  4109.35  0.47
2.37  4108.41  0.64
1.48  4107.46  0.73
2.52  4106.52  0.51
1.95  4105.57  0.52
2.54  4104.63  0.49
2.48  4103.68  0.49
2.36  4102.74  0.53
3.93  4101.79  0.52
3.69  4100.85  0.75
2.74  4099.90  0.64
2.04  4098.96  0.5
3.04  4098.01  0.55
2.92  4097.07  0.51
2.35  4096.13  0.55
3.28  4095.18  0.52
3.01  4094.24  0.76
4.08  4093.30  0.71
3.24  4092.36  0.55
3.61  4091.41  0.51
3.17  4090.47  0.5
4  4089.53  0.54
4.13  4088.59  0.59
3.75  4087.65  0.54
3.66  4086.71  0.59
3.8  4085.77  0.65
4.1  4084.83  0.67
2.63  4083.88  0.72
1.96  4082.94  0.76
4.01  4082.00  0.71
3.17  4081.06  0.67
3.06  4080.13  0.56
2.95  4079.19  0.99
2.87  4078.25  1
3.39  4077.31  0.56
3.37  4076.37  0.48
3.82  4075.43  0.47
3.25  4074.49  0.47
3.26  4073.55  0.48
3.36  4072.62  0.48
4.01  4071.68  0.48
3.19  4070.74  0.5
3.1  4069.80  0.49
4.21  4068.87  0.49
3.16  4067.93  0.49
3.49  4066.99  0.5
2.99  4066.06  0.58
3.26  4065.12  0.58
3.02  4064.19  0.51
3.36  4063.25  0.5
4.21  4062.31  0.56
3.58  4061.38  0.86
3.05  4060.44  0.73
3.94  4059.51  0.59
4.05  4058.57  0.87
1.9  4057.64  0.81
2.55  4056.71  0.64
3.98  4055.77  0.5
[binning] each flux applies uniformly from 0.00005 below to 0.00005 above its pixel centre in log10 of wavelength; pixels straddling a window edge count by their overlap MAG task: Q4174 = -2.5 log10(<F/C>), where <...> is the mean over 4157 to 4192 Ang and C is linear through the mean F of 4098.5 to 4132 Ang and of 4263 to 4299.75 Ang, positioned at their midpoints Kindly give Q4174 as -0.08 mag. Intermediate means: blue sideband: 3.14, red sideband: 3.5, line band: 3.52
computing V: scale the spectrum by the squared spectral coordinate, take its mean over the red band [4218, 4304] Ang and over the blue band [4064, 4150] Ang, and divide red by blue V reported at 1.16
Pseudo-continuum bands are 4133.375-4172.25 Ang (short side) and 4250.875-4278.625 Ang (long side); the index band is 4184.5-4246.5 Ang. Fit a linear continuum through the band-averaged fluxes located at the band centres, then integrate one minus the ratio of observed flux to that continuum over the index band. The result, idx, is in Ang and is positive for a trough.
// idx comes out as -2.0 Ang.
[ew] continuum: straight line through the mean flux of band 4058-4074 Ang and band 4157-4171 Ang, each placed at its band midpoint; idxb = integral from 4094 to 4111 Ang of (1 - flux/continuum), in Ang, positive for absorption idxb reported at 4.2 Ang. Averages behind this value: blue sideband 3.48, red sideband 3.71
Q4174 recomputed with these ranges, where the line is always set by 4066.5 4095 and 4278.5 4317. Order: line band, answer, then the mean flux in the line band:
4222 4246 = -0.066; 3.66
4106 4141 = 0.050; 3.28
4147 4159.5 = -0.037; 3.55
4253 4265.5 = -0.058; 3.63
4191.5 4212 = -0.062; 3.64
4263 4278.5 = 0.006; 3.43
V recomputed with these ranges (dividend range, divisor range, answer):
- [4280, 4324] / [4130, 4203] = 1.05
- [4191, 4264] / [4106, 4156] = 1.14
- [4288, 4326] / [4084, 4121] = 1.22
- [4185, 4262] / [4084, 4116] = 1.27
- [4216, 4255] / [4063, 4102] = 1.19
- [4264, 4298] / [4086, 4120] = 1.23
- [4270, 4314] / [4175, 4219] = 1.00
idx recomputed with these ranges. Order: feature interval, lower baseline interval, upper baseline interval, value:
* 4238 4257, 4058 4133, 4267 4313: -1.9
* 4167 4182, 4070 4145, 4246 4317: -0.6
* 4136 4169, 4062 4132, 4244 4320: -2.5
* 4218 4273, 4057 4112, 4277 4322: -3.6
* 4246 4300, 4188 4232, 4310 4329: -1.0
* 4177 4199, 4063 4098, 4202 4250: 0.6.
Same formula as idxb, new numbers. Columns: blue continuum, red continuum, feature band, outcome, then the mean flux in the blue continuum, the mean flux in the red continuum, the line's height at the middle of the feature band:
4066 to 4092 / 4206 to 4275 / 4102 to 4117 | 3.2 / 3.42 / 3.63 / 3.46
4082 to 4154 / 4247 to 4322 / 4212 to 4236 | -1.2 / 3.29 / 3.5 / 3.42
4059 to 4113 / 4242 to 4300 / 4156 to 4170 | -1.5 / 3.18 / 3.57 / 3.34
